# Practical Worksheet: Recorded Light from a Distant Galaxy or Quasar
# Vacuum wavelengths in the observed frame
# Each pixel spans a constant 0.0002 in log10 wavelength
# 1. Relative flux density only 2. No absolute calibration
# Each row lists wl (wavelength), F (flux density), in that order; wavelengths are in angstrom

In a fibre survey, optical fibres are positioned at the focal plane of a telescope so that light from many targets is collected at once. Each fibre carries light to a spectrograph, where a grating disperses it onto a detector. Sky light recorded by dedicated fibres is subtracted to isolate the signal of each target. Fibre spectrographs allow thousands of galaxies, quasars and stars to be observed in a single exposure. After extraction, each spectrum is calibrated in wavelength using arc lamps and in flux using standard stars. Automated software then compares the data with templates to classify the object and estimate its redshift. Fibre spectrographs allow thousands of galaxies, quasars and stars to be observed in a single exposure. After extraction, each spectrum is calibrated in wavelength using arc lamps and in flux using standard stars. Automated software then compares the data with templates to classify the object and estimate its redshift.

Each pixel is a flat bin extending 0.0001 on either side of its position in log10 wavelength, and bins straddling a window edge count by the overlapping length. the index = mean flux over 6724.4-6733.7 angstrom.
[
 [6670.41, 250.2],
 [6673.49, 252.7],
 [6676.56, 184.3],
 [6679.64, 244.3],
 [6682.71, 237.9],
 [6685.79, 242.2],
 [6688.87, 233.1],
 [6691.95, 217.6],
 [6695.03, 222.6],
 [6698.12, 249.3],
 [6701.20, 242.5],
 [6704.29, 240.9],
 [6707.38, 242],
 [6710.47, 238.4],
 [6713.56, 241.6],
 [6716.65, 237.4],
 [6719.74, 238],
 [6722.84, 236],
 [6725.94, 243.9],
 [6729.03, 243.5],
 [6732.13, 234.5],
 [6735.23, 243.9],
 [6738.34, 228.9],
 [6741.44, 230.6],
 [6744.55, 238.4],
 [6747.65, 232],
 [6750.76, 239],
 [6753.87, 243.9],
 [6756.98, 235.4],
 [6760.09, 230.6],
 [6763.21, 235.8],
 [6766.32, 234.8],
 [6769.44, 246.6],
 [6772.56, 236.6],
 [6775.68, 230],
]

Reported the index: 241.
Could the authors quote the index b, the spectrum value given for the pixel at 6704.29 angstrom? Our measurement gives 240.9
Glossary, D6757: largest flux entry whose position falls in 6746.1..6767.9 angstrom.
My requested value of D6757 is 243.9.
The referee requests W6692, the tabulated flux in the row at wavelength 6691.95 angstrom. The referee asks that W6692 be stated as 217.6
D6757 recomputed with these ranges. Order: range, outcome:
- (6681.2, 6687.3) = 242.2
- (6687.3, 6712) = 249.3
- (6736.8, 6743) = 230.6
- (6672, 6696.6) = 252.7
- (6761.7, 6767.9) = 235.8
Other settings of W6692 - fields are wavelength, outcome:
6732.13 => 234.5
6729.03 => 243.5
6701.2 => 242.5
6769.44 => 246.6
